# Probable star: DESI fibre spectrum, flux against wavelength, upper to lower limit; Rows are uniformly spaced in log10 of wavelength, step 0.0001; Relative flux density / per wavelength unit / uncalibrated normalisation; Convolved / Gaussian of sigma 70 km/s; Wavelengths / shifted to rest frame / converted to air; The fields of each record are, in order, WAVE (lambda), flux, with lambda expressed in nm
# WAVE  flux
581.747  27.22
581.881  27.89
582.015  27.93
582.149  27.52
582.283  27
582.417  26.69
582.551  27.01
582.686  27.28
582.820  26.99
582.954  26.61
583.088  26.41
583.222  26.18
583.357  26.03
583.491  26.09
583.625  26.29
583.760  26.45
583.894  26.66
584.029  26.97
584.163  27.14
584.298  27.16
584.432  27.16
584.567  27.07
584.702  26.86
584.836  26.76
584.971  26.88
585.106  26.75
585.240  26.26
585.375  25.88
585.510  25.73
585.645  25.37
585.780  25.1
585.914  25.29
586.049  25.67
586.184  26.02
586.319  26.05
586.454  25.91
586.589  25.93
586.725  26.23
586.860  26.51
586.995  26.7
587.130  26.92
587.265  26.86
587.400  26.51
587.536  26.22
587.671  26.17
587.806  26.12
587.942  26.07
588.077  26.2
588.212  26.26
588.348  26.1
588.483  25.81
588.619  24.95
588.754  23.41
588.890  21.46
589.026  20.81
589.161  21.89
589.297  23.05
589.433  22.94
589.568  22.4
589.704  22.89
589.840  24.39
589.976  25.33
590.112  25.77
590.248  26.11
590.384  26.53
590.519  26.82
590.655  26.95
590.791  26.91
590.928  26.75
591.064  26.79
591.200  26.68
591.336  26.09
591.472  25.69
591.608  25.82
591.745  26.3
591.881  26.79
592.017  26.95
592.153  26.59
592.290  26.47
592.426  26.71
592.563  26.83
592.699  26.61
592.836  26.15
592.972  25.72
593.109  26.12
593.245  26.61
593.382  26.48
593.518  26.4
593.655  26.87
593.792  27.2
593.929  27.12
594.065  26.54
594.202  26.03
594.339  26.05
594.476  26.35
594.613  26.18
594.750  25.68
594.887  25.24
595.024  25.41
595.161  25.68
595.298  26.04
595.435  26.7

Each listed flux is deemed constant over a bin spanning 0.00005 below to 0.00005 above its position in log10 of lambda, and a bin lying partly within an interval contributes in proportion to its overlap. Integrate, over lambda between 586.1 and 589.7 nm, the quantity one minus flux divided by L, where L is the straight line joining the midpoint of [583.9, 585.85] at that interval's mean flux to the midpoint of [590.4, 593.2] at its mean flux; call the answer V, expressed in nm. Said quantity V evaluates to 0.19 nm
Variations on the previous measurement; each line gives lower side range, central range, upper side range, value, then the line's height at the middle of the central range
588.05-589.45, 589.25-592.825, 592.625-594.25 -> -0.10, 25.1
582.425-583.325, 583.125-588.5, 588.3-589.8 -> -0.28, 25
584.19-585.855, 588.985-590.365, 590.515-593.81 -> 0.14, 26.5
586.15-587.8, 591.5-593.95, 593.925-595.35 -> -0.04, 26.1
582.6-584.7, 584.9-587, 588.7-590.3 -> -0.05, 25.4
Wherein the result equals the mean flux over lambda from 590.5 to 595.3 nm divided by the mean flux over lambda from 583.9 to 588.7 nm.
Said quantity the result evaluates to 1.00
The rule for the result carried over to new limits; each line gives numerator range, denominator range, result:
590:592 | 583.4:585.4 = 0.99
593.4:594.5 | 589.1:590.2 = 1.12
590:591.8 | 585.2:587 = 1.02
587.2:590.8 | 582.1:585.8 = 0.94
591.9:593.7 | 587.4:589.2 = 1.07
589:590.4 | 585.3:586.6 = 0.93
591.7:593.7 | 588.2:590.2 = 1.12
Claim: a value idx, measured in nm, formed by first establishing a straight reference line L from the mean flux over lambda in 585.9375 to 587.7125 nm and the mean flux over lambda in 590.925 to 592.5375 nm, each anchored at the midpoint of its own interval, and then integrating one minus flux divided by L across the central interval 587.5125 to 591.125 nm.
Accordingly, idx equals 0.189 nm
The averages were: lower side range 26.3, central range 25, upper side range 26.5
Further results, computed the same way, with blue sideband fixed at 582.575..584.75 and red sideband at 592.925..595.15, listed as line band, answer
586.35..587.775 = 0.01 nm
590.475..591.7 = -0.01 nm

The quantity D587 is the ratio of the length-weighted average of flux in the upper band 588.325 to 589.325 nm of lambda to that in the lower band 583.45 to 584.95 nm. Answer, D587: 0.87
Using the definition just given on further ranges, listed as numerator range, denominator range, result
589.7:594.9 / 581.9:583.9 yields 0.98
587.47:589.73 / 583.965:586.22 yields 0.92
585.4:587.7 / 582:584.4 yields 0.97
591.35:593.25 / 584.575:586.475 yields 1.01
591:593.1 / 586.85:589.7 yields 1.06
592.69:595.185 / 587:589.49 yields 1.05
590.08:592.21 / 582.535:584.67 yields 0.99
